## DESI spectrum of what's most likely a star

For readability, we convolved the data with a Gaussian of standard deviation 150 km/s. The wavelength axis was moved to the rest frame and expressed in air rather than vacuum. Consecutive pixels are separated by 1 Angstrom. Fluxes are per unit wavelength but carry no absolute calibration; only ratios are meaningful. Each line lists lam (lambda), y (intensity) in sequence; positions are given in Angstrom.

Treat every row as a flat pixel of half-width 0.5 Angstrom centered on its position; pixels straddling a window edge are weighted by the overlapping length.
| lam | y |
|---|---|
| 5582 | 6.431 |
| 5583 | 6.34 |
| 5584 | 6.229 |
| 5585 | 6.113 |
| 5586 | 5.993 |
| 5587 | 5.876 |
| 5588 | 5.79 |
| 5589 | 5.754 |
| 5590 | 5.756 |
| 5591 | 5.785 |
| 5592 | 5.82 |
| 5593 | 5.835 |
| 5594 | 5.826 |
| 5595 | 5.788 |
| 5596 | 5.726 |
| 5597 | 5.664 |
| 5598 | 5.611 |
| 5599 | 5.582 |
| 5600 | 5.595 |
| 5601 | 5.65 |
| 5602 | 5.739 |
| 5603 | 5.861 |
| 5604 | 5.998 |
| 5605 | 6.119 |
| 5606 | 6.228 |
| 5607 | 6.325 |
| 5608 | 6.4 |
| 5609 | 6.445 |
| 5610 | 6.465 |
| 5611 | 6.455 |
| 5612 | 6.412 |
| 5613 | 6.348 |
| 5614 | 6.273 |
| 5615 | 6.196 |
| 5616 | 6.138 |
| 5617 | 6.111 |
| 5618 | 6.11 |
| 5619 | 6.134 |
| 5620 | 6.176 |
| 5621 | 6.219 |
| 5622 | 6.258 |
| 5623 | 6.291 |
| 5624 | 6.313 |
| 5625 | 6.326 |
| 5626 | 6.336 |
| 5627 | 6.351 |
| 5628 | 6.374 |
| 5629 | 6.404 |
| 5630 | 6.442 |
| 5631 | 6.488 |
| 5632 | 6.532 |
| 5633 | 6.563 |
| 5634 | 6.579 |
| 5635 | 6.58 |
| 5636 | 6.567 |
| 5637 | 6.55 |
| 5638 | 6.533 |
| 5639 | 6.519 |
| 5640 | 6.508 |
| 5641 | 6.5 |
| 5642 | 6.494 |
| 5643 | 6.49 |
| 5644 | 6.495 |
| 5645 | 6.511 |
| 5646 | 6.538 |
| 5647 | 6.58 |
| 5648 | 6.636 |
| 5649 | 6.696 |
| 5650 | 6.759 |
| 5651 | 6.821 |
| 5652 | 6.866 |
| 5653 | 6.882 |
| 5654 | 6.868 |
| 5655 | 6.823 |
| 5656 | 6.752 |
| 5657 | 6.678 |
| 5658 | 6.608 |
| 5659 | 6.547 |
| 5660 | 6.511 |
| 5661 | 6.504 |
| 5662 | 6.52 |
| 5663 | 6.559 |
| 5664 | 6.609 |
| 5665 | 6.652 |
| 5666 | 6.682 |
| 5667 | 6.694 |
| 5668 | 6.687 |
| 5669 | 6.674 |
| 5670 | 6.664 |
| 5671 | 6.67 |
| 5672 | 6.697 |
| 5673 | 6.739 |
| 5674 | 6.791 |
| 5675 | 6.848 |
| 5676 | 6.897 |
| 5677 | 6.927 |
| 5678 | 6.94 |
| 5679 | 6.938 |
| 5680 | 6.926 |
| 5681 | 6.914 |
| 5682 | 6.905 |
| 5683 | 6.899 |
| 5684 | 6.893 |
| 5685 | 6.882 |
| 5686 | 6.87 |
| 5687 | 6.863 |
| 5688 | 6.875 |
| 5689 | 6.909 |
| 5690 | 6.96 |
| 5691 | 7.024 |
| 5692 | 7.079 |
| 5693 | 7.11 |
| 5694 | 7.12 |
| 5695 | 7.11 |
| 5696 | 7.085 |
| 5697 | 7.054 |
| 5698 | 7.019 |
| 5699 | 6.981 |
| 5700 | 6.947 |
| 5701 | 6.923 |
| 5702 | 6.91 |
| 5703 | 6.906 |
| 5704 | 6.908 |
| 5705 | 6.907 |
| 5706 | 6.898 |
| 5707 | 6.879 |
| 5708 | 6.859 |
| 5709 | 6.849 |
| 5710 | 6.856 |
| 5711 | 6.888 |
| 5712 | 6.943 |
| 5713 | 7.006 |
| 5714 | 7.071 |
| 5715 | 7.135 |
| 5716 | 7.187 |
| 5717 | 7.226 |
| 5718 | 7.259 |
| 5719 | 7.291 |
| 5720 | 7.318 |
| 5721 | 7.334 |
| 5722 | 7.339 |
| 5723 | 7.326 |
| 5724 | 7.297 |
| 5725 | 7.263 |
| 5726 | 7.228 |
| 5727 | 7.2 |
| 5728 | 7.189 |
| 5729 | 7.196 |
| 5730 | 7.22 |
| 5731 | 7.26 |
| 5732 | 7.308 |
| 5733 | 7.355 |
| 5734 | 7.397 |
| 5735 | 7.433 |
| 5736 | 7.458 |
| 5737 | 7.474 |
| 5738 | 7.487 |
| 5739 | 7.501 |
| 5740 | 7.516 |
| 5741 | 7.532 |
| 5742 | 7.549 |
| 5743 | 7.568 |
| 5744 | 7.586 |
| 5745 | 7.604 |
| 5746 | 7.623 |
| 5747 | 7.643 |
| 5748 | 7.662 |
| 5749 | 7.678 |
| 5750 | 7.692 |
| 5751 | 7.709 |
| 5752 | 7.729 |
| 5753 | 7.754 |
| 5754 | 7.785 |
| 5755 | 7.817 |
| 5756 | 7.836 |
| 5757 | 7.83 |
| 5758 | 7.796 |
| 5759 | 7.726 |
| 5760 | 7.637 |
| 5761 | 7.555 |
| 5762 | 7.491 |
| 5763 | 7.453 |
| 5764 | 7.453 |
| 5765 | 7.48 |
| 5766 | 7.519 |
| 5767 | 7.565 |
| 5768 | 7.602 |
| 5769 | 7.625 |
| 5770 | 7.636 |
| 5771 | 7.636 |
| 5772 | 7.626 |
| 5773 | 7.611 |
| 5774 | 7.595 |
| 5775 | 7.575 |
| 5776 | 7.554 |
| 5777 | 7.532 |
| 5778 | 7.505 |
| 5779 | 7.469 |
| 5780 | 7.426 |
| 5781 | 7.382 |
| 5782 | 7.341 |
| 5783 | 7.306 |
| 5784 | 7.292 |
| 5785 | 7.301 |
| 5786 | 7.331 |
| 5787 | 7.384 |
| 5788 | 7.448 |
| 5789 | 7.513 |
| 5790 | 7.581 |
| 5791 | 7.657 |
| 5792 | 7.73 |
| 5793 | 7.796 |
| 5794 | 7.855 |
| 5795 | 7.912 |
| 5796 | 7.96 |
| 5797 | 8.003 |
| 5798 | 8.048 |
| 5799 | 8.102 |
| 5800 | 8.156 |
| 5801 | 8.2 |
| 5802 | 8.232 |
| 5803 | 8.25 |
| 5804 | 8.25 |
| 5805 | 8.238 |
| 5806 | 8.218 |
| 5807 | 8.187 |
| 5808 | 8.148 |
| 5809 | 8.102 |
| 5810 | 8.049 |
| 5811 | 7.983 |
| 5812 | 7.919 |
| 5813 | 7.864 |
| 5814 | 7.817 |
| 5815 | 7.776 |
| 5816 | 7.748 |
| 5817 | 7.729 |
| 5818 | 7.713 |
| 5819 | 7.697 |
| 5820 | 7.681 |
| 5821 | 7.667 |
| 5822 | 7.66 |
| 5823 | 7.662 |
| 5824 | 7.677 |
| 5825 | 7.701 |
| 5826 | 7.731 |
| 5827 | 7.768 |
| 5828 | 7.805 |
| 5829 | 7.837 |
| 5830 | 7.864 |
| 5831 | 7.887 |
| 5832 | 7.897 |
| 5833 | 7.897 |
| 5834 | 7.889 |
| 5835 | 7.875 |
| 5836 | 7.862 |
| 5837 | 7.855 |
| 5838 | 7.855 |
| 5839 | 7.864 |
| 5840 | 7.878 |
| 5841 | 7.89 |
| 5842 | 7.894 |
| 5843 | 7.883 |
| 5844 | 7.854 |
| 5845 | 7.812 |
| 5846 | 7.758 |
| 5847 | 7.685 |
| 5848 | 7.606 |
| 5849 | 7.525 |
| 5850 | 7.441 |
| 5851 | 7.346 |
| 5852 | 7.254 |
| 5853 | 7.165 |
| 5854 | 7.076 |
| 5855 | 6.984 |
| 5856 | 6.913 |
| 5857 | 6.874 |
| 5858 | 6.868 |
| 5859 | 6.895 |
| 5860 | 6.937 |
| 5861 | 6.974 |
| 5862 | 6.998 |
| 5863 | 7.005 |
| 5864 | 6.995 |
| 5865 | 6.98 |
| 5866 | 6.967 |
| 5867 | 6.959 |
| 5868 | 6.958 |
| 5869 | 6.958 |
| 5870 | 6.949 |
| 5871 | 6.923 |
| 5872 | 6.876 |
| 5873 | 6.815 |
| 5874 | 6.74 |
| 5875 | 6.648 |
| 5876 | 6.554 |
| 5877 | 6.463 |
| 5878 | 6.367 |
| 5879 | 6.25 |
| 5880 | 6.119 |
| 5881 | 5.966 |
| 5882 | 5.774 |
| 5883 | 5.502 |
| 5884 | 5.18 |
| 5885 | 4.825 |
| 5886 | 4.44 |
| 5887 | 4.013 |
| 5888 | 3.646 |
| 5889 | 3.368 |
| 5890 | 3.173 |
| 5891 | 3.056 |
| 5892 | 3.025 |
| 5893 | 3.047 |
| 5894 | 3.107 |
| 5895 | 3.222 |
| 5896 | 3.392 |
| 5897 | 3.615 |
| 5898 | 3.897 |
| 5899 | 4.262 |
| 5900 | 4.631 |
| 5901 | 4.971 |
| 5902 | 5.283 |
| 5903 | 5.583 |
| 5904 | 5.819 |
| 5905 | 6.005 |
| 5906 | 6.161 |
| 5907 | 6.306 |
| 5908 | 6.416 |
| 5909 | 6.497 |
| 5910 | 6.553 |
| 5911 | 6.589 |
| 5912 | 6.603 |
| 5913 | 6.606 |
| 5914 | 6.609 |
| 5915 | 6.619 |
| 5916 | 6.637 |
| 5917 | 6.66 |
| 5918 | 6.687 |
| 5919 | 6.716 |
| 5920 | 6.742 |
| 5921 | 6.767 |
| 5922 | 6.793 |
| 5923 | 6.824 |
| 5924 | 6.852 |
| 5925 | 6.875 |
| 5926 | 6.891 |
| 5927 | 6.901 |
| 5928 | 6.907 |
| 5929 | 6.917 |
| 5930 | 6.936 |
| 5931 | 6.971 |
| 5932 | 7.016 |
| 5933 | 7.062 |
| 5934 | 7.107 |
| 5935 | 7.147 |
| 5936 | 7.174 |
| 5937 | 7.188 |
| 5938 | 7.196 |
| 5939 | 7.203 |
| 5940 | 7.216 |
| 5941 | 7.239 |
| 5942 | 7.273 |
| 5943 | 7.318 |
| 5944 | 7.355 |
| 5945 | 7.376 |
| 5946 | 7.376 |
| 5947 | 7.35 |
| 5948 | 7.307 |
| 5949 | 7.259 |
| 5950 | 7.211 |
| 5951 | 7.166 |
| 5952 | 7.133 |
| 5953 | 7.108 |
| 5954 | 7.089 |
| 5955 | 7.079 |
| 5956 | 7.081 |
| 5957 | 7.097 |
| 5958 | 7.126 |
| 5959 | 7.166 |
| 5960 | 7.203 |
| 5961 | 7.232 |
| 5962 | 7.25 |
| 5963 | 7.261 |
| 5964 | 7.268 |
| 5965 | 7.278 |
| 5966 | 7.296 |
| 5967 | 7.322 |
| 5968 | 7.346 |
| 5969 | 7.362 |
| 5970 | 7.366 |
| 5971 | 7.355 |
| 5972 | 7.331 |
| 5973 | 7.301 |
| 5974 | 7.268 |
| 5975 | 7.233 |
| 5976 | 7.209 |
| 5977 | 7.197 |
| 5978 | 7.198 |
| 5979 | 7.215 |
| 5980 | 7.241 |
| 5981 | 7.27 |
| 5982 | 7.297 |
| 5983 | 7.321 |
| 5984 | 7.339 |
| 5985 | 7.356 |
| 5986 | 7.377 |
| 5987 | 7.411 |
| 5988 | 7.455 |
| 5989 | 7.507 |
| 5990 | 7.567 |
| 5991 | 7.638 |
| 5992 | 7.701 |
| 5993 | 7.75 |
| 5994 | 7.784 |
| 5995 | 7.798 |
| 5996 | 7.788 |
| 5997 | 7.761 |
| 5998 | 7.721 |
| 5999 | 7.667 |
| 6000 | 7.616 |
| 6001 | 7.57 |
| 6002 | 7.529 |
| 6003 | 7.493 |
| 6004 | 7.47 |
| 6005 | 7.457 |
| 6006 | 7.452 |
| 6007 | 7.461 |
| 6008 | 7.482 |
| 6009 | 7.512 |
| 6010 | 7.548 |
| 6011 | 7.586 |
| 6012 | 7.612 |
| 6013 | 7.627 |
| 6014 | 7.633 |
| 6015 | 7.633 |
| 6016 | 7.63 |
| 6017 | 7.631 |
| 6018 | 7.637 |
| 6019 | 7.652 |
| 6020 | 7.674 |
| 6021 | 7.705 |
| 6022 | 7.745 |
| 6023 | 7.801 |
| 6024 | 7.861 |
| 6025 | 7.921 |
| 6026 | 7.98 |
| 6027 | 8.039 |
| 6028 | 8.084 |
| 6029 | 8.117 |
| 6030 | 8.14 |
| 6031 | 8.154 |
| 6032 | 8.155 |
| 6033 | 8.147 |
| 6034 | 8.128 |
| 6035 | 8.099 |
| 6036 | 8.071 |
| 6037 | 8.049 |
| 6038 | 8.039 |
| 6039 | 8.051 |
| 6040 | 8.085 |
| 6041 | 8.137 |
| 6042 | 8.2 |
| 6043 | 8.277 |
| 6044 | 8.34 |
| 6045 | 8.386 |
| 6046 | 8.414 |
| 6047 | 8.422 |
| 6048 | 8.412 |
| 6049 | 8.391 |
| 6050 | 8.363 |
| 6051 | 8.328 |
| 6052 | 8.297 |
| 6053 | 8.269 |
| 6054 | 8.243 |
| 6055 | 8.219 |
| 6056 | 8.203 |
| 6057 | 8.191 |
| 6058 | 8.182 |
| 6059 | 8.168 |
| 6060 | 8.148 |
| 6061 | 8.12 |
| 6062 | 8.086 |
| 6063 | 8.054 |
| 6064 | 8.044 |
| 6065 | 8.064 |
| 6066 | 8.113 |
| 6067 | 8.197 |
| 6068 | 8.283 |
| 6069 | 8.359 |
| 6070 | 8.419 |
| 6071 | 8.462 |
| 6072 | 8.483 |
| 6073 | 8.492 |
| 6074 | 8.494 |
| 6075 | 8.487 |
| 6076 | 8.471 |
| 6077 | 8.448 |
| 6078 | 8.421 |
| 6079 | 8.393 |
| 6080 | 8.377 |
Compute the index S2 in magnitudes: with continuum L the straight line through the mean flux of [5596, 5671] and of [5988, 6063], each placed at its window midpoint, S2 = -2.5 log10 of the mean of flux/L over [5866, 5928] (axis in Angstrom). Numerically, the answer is 0.28 mag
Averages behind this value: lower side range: 6.4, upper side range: 7.91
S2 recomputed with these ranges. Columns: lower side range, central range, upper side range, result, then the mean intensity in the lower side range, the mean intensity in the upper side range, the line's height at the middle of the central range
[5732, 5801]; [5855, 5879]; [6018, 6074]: 0.143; 7.61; 8.15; 7.81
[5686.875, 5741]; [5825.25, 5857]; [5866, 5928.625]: -0.234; 7.14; 5.75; 6.17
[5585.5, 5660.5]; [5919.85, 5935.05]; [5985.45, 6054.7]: 0.088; 6.29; 7.87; 7.5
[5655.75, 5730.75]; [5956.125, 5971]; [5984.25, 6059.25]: 0.066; 6.94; 7.88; 7.71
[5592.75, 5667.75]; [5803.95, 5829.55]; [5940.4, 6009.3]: -0.141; 6.37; 7.37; 6.91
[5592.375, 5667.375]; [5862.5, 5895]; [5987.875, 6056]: 0.295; 6.36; 7.89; 7.33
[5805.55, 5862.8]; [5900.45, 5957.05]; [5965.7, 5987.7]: 0.092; 7.65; 7.3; 7.42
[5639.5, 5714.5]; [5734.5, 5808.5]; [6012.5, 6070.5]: -0.080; 6.81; 8.08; 7.14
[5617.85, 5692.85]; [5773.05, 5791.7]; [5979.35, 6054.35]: -0.061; 6.64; 7.82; 7.06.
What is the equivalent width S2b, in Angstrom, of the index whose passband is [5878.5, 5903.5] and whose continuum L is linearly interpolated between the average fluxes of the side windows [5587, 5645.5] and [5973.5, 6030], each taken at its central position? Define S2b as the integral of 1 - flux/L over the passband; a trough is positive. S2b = 9.8 Angstrom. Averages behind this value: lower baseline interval 6.19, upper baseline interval 7.58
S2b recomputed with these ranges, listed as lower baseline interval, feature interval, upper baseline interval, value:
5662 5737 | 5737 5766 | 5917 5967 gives -2.5 Angstrom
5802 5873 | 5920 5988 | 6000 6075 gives 5.7 Angstrom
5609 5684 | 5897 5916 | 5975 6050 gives 4.1 Angstrom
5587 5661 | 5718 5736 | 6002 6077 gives -1.5 Angstrom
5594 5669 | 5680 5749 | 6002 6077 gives -4.6 Angstrom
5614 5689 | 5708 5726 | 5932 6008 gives -1.0 Angstrom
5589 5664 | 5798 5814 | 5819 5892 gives -3.2 Angstrom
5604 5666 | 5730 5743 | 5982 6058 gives -1.1 Angstrom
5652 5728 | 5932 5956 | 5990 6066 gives 1.5 Angstrom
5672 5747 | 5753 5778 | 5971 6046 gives -1.4 Angstrom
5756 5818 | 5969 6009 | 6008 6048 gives 2.3 Angstrom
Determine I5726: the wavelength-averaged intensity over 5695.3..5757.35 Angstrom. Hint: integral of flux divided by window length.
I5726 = 7.3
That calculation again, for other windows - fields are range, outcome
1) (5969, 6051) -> 7.73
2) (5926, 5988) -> 7.21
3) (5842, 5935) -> 6.22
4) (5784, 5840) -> 7.85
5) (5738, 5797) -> 7.6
